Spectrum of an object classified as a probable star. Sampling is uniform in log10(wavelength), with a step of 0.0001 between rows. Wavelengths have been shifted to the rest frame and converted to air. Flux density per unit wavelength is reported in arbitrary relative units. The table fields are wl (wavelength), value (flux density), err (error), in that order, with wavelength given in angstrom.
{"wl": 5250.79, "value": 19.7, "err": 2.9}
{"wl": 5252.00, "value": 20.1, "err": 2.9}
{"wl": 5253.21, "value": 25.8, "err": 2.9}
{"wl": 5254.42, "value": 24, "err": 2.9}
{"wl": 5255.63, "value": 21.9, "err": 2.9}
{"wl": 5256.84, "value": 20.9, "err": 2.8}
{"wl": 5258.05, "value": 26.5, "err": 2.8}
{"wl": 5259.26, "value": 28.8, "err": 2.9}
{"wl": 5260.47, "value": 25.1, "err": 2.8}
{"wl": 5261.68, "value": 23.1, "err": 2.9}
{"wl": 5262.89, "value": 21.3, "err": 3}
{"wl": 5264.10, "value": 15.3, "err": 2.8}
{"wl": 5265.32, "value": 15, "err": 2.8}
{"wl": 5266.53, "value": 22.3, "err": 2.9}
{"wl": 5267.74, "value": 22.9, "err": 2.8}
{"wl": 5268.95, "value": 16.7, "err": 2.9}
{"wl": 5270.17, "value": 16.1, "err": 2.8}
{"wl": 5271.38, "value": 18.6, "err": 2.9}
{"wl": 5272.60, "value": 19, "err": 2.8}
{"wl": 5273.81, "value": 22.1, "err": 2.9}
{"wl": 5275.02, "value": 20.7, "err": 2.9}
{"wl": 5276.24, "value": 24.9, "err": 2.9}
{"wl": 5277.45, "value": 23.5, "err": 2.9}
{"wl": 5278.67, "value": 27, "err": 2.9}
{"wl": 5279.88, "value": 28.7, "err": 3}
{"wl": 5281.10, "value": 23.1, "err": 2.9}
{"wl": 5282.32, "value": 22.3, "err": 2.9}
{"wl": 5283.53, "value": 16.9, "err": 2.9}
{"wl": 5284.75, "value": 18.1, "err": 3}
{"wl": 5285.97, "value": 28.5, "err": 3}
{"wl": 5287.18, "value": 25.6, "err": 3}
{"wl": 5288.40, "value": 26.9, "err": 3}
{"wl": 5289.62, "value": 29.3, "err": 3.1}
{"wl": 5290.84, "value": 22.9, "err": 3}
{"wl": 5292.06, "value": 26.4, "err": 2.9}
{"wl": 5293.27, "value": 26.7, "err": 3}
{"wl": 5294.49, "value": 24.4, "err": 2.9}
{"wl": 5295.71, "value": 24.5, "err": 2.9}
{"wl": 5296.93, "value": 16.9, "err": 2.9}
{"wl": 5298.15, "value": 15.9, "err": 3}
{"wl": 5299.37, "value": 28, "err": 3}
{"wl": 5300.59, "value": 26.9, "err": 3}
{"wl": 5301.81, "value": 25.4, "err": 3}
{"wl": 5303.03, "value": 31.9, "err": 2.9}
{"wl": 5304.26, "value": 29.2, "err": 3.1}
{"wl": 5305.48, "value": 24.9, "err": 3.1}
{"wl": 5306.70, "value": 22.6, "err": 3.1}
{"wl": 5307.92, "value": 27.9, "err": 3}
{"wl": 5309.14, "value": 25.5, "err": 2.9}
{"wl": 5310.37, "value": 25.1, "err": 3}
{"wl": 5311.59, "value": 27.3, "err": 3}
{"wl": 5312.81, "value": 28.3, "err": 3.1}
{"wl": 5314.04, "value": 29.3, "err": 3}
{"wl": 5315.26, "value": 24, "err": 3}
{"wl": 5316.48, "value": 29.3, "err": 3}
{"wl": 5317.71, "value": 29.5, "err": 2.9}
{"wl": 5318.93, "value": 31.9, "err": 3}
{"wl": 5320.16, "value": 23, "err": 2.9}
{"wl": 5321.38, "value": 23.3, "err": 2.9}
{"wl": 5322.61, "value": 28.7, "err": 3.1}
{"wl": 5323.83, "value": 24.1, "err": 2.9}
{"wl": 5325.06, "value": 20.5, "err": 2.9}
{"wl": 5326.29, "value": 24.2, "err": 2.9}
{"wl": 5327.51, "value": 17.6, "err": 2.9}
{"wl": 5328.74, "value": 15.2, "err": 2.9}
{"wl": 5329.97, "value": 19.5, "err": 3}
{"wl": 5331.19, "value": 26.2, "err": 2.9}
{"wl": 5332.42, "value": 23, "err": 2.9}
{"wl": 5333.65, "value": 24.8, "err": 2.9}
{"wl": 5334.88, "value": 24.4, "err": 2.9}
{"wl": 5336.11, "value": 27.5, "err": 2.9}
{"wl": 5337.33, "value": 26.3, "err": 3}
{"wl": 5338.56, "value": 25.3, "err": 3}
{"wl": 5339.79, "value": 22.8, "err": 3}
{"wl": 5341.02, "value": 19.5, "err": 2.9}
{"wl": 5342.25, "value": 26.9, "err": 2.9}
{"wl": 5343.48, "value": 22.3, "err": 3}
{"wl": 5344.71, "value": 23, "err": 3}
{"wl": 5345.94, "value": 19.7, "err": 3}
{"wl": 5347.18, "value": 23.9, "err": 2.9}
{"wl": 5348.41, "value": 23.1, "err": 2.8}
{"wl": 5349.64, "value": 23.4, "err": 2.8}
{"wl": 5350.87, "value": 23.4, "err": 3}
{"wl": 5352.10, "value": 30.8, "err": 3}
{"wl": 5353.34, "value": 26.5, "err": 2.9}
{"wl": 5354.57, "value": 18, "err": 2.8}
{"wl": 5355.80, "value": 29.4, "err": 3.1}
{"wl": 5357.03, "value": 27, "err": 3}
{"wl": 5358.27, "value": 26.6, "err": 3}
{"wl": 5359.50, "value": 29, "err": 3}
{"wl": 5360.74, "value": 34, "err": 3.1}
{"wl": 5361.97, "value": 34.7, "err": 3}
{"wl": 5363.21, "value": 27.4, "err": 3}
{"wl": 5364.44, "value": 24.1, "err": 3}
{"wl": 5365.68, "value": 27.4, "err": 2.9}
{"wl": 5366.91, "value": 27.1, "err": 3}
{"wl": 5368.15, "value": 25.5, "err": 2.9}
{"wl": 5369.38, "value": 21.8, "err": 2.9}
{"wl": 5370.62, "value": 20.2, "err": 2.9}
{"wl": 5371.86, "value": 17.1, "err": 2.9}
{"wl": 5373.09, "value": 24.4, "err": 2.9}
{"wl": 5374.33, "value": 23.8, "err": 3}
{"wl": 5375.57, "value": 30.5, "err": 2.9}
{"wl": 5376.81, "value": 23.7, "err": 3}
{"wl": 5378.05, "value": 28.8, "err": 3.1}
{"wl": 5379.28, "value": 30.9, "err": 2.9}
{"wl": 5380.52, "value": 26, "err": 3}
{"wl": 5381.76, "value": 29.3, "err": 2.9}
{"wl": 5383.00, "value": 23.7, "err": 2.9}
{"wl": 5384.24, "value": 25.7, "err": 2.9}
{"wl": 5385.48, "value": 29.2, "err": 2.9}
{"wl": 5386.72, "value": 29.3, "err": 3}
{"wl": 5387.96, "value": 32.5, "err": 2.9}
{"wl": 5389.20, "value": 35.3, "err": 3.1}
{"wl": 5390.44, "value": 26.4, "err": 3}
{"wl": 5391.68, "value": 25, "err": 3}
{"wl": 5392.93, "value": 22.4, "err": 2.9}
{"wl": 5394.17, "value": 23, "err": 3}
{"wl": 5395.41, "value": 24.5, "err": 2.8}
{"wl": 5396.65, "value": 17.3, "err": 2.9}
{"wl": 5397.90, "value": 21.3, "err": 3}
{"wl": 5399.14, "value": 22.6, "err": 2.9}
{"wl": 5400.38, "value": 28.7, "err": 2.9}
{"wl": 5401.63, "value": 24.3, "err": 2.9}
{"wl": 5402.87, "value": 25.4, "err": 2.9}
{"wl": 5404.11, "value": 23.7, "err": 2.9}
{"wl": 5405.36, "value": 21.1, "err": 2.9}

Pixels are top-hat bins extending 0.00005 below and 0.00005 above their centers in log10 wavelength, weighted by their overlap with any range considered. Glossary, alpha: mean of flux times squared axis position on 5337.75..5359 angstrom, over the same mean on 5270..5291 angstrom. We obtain 1.1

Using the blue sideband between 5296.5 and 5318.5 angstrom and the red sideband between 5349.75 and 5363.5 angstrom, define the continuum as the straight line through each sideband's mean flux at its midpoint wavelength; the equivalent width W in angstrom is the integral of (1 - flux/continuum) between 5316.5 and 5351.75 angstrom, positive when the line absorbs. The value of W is 4.1 angstrom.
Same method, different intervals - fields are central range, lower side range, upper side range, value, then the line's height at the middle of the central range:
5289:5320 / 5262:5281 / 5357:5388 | -4.3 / 22.9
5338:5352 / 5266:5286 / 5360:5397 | 0.9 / 24.9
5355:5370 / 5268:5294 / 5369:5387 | -1.5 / 25.2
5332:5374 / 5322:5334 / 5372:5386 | -1.1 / 24.4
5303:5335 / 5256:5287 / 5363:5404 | -2.3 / 23.5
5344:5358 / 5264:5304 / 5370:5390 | 0.7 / 25.7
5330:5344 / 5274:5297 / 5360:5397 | 0.6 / 25.4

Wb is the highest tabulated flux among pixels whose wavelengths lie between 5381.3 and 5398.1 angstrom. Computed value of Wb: 35.3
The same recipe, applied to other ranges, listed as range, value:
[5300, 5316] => 31.9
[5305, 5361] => 34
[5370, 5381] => 30.9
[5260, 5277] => 25.1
